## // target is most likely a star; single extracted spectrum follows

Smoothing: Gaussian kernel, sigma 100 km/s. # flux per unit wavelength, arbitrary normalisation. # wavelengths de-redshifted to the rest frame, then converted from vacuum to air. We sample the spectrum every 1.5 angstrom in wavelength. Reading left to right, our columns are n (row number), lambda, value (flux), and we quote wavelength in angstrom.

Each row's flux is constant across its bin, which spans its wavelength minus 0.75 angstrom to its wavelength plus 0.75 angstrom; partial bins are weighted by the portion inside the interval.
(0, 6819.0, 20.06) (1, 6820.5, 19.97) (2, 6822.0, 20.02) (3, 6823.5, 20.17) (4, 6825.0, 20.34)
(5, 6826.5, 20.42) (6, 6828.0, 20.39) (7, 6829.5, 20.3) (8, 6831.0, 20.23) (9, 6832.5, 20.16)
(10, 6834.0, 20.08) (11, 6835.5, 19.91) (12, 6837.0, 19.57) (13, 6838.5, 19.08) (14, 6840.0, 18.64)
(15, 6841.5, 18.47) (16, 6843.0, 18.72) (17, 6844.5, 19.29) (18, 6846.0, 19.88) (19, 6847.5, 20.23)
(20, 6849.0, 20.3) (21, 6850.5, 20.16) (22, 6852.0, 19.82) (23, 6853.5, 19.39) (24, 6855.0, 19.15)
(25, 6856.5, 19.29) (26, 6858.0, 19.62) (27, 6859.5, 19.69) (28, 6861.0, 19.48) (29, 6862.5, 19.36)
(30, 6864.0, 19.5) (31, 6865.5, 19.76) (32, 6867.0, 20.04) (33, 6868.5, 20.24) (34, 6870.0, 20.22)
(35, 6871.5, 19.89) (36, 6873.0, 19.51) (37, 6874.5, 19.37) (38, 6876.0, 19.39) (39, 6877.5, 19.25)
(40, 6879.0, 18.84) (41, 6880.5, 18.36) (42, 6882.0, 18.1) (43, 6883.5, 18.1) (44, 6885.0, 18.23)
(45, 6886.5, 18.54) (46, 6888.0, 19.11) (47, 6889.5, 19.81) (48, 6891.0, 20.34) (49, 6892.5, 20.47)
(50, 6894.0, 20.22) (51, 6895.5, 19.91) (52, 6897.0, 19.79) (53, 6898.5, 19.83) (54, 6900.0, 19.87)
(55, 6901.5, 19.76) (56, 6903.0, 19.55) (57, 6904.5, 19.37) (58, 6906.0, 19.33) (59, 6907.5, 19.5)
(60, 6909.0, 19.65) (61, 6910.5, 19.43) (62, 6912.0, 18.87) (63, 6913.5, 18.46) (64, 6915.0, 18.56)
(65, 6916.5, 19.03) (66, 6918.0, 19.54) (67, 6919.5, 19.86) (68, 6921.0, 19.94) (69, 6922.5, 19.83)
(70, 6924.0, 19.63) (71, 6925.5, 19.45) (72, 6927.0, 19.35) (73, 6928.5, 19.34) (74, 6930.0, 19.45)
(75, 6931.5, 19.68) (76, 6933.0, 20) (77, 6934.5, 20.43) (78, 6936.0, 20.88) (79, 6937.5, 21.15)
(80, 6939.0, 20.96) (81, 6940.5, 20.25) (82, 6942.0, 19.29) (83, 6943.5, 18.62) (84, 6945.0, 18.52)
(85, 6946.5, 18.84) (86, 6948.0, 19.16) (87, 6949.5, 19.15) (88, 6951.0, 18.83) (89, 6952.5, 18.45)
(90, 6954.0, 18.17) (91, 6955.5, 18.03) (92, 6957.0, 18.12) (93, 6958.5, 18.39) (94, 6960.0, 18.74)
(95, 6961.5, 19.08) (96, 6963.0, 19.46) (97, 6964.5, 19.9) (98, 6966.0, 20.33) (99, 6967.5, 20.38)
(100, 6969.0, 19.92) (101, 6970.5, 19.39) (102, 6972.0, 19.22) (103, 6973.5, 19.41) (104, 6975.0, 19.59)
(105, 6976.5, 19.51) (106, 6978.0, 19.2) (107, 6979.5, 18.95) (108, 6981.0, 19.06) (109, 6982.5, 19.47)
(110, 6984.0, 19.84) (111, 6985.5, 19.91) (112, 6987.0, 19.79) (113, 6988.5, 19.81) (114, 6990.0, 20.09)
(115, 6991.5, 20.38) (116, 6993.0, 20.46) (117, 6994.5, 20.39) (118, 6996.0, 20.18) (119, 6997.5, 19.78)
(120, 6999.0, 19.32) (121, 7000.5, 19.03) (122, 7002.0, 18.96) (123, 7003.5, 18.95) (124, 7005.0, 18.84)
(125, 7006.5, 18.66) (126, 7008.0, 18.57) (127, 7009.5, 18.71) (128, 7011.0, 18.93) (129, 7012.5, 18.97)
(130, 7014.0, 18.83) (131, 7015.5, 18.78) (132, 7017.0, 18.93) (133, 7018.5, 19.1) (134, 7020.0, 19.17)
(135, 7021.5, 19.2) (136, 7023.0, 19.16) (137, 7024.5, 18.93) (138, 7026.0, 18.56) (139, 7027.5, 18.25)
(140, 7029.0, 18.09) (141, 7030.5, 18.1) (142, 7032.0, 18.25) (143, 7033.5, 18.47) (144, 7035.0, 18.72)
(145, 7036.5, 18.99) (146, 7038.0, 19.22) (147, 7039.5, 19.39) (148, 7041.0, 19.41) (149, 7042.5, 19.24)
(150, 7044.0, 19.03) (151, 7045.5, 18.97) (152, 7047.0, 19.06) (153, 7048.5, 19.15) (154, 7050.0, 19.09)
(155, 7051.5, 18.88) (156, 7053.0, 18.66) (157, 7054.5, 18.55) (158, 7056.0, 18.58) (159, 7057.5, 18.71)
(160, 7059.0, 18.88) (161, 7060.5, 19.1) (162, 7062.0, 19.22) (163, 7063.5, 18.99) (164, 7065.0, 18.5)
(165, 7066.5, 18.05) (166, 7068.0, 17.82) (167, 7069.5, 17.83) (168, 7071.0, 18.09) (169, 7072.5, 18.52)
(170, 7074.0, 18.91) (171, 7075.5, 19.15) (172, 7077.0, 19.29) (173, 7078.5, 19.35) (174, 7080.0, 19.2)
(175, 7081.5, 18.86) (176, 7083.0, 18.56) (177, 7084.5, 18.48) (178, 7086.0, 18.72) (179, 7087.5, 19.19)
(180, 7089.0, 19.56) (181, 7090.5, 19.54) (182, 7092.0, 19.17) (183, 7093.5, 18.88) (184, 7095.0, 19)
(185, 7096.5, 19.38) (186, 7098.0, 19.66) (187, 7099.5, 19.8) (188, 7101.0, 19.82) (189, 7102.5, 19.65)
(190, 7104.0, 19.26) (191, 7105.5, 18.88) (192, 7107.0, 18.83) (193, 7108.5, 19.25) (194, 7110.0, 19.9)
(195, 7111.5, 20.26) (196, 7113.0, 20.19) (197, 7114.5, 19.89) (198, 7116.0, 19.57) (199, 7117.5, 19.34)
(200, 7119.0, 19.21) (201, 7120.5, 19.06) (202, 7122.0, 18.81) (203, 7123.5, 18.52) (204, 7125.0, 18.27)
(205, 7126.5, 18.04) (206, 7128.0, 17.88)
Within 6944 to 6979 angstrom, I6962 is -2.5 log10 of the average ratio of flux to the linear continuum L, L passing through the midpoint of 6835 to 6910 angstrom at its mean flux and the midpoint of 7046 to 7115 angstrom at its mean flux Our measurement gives 0.01 mag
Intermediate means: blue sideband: 19.5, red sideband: 19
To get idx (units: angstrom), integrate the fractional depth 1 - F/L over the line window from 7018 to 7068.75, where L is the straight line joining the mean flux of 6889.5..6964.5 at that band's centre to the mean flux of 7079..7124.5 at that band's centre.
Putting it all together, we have 1.38 angstrom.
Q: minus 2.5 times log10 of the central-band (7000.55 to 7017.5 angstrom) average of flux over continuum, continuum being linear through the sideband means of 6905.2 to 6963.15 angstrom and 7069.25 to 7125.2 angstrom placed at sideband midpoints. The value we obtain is 0.02 mag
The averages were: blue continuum 19.3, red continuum 19.2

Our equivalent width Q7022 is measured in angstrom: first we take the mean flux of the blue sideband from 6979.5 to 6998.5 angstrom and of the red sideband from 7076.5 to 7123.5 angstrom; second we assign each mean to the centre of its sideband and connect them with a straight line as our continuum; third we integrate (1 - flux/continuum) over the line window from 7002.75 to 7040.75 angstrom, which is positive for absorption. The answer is 1.8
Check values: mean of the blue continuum 19.9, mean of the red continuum 19.3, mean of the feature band 18.8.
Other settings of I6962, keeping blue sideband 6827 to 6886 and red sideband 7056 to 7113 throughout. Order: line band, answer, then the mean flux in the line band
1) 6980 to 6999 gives -0.04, 19.9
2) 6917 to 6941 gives -0.03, 20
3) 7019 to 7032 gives 0.03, 18.7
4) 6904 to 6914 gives 0.01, 19.2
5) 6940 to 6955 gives 0.02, 18.9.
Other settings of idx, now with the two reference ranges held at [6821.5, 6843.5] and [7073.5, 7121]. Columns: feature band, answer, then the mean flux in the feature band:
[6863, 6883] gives 0.3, 19.4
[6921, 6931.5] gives 0.0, 19.6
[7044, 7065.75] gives 0.6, 18.9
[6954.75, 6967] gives 0.3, 19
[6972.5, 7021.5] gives 0.3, 19.4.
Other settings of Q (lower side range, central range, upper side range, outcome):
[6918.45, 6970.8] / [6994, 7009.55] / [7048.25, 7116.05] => 0.004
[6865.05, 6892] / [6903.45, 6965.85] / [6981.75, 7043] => -0.006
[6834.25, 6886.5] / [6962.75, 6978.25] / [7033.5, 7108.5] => -0.029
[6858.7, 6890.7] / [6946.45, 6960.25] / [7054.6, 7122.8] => 0.037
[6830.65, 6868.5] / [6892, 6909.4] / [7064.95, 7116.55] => -0.015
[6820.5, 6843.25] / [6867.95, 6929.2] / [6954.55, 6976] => 0.007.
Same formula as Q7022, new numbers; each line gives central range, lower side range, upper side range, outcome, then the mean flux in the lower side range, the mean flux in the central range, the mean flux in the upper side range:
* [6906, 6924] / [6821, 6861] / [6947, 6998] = 0.2 angstrom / 19.7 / 19.3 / 19.4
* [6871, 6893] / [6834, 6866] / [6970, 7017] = 0.4 angstrom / 19.5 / 19.1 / 19.4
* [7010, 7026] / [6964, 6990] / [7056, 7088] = 0.2 angstrom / 19.6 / 19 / 18.7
